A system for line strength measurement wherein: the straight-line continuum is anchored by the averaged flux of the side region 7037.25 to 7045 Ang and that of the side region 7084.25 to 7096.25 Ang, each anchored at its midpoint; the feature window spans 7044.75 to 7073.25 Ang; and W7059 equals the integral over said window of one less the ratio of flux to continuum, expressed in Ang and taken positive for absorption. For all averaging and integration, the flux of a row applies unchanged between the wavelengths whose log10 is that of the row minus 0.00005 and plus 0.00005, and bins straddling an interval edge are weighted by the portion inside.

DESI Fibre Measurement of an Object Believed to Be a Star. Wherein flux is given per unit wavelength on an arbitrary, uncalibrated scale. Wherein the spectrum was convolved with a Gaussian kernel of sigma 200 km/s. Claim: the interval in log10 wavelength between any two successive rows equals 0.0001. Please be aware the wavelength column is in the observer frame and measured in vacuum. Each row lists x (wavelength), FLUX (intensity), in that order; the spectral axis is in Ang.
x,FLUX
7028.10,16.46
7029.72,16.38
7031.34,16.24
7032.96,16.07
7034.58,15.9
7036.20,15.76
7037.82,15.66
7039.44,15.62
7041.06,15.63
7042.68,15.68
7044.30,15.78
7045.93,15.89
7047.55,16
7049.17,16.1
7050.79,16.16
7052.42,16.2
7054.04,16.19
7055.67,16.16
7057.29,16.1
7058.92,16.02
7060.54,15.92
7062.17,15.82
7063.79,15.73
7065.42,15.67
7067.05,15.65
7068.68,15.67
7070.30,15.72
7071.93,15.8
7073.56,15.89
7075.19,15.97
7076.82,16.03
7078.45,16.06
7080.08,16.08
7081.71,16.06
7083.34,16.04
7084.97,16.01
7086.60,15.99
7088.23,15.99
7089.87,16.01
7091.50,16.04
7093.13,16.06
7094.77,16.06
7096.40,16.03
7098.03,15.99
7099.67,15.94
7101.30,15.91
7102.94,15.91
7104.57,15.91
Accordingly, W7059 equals -0.2 Ang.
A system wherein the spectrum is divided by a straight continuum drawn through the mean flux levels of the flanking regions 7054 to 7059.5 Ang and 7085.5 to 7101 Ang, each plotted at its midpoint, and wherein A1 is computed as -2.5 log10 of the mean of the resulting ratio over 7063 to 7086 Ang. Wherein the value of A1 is 0.01 mag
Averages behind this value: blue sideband 16.1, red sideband 16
